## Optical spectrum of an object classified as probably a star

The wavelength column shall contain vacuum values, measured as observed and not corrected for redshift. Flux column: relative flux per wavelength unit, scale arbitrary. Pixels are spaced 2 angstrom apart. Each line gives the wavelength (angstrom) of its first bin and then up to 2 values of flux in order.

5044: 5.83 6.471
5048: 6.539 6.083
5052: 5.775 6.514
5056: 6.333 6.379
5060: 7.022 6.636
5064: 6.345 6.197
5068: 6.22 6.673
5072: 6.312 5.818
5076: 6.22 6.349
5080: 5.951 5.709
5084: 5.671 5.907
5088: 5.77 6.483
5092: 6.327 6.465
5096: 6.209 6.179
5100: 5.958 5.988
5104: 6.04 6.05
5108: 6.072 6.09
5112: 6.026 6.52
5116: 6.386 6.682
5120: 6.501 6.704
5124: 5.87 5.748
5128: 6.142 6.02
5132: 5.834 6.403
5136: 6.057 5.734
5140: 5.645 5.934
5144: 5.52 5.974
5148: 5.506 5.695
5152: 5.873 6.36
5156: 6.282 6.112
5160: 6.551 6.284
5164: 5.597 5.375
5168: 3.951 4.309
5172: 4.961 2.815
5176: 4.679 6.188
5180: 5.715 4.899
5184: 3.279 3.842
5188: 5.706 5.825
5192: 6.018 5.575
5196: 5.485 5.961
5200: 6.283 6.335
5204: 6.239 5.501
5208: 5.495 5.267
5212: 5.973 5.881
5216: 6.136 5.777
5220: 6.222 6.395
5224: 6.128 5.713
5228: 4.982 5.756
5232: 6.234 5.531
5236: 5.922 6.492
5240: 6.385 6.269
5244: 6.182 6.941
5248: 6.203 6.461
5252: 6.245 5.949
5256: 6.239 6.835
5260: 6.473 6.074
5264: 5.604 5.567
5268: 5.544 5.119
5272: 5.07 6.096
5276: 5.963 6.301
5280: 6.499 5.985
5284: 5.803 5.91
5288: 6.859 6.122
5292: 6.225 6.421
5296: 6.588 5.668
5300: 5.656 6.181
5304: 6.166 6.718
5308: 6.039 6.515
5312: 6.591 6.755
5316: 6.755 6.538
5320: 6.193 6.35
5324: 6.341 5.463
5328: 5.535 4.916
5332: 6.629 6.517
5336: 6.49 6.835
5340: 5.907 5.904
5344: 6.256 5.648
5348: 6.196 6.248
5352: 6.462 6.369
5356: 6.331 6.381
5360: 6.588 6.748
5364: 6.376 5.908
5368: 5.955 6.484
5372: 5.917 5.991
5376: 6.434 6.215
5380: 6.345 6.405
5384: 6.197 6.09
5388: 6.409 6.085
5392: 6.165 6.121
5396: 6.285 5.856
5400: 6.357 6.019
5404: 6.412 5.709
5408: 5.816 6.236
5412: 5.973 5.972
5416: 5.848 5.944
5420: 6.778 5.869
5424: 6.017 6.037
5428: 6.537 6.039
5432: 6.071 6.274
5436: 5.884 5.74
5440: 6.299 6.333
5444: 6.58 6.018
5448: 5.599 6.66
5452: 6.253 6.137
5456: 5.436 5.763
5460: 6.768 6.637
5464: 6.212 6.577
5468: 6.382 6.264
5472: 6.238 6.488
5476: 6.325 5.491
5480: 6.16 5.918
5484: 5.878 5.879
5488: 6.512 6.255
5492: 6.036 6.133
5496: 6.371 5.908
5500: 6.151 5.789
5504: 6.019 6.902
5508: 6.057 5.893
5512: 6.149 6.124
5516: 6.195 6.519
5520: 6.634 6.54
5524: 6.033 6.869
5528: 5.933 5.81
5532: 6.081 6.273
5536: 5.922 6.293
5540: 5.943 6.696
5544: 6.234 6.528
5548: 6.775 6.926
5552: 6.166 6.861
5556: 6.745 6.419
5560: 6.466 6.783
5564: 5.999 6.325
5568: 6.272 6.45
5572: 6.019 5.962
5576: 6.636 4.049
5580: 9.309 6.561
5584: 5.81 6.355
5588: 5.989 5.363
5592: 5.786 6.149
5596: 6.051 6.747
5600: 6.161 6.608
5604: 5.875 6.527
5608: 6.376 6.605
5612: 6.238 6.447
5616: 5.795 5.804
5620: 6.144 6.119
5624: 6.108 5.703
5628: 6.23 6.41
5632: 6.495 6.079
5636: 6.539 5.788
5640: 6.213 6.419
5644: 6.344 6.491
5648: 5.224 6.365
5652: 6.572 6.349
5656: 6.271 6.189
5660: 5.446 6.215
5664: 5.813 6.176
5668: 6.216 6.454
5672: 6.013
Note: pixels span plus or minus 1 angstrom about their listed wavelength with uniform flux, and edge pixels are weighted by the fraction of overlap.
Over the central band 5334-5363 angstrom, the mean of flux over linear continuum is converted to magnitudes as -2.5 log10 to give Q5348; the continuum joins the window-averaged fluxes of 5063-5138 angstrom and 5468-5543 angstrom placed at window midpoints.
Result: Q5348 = -0.03 mag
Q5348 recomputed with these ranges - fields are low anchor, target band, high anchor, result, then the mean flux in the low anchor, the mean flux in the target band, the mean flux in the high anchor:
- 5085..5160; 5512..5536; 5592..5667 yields -0.015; 6.09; 6.25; 6.19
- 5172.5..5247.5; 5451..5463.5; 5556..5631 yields -0.023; 5.68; 6.17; 6.24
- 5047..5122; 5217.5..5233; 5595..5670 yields 0.057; 6.23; 5.9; 6.2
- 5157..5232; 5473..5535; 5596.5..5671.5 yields -0.032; 5.5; 6.17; 6.2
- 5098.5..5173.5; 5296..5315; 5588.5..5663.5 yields -0.050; 5.89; 6.27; 6.17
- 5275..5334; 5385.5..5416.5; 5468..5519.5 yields 0.016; 6.2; 6.09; 6.16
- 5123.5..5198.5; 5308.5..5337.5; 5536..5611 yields -0.076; 5.51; 6.26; 6.34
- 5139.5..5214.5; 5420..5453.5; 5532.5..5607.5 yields -0.020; 5.49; 6.16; 6.32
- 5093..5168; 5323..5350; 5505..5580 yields 0.022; 6.04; 6.06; 6.32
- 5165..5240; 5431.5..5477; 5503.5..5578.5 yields -0.023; 5.49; 6.22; 6.29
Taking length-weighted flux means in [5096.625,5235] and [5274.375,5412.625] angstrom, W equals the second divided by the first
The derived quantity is 1.08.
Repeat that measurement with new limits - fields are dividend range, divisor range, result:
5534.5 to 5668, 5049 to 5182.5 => 1.05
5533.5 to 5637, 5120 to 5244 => 1.10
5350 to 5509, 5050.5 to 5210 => 1.05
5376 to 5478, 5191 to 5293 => 1.03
